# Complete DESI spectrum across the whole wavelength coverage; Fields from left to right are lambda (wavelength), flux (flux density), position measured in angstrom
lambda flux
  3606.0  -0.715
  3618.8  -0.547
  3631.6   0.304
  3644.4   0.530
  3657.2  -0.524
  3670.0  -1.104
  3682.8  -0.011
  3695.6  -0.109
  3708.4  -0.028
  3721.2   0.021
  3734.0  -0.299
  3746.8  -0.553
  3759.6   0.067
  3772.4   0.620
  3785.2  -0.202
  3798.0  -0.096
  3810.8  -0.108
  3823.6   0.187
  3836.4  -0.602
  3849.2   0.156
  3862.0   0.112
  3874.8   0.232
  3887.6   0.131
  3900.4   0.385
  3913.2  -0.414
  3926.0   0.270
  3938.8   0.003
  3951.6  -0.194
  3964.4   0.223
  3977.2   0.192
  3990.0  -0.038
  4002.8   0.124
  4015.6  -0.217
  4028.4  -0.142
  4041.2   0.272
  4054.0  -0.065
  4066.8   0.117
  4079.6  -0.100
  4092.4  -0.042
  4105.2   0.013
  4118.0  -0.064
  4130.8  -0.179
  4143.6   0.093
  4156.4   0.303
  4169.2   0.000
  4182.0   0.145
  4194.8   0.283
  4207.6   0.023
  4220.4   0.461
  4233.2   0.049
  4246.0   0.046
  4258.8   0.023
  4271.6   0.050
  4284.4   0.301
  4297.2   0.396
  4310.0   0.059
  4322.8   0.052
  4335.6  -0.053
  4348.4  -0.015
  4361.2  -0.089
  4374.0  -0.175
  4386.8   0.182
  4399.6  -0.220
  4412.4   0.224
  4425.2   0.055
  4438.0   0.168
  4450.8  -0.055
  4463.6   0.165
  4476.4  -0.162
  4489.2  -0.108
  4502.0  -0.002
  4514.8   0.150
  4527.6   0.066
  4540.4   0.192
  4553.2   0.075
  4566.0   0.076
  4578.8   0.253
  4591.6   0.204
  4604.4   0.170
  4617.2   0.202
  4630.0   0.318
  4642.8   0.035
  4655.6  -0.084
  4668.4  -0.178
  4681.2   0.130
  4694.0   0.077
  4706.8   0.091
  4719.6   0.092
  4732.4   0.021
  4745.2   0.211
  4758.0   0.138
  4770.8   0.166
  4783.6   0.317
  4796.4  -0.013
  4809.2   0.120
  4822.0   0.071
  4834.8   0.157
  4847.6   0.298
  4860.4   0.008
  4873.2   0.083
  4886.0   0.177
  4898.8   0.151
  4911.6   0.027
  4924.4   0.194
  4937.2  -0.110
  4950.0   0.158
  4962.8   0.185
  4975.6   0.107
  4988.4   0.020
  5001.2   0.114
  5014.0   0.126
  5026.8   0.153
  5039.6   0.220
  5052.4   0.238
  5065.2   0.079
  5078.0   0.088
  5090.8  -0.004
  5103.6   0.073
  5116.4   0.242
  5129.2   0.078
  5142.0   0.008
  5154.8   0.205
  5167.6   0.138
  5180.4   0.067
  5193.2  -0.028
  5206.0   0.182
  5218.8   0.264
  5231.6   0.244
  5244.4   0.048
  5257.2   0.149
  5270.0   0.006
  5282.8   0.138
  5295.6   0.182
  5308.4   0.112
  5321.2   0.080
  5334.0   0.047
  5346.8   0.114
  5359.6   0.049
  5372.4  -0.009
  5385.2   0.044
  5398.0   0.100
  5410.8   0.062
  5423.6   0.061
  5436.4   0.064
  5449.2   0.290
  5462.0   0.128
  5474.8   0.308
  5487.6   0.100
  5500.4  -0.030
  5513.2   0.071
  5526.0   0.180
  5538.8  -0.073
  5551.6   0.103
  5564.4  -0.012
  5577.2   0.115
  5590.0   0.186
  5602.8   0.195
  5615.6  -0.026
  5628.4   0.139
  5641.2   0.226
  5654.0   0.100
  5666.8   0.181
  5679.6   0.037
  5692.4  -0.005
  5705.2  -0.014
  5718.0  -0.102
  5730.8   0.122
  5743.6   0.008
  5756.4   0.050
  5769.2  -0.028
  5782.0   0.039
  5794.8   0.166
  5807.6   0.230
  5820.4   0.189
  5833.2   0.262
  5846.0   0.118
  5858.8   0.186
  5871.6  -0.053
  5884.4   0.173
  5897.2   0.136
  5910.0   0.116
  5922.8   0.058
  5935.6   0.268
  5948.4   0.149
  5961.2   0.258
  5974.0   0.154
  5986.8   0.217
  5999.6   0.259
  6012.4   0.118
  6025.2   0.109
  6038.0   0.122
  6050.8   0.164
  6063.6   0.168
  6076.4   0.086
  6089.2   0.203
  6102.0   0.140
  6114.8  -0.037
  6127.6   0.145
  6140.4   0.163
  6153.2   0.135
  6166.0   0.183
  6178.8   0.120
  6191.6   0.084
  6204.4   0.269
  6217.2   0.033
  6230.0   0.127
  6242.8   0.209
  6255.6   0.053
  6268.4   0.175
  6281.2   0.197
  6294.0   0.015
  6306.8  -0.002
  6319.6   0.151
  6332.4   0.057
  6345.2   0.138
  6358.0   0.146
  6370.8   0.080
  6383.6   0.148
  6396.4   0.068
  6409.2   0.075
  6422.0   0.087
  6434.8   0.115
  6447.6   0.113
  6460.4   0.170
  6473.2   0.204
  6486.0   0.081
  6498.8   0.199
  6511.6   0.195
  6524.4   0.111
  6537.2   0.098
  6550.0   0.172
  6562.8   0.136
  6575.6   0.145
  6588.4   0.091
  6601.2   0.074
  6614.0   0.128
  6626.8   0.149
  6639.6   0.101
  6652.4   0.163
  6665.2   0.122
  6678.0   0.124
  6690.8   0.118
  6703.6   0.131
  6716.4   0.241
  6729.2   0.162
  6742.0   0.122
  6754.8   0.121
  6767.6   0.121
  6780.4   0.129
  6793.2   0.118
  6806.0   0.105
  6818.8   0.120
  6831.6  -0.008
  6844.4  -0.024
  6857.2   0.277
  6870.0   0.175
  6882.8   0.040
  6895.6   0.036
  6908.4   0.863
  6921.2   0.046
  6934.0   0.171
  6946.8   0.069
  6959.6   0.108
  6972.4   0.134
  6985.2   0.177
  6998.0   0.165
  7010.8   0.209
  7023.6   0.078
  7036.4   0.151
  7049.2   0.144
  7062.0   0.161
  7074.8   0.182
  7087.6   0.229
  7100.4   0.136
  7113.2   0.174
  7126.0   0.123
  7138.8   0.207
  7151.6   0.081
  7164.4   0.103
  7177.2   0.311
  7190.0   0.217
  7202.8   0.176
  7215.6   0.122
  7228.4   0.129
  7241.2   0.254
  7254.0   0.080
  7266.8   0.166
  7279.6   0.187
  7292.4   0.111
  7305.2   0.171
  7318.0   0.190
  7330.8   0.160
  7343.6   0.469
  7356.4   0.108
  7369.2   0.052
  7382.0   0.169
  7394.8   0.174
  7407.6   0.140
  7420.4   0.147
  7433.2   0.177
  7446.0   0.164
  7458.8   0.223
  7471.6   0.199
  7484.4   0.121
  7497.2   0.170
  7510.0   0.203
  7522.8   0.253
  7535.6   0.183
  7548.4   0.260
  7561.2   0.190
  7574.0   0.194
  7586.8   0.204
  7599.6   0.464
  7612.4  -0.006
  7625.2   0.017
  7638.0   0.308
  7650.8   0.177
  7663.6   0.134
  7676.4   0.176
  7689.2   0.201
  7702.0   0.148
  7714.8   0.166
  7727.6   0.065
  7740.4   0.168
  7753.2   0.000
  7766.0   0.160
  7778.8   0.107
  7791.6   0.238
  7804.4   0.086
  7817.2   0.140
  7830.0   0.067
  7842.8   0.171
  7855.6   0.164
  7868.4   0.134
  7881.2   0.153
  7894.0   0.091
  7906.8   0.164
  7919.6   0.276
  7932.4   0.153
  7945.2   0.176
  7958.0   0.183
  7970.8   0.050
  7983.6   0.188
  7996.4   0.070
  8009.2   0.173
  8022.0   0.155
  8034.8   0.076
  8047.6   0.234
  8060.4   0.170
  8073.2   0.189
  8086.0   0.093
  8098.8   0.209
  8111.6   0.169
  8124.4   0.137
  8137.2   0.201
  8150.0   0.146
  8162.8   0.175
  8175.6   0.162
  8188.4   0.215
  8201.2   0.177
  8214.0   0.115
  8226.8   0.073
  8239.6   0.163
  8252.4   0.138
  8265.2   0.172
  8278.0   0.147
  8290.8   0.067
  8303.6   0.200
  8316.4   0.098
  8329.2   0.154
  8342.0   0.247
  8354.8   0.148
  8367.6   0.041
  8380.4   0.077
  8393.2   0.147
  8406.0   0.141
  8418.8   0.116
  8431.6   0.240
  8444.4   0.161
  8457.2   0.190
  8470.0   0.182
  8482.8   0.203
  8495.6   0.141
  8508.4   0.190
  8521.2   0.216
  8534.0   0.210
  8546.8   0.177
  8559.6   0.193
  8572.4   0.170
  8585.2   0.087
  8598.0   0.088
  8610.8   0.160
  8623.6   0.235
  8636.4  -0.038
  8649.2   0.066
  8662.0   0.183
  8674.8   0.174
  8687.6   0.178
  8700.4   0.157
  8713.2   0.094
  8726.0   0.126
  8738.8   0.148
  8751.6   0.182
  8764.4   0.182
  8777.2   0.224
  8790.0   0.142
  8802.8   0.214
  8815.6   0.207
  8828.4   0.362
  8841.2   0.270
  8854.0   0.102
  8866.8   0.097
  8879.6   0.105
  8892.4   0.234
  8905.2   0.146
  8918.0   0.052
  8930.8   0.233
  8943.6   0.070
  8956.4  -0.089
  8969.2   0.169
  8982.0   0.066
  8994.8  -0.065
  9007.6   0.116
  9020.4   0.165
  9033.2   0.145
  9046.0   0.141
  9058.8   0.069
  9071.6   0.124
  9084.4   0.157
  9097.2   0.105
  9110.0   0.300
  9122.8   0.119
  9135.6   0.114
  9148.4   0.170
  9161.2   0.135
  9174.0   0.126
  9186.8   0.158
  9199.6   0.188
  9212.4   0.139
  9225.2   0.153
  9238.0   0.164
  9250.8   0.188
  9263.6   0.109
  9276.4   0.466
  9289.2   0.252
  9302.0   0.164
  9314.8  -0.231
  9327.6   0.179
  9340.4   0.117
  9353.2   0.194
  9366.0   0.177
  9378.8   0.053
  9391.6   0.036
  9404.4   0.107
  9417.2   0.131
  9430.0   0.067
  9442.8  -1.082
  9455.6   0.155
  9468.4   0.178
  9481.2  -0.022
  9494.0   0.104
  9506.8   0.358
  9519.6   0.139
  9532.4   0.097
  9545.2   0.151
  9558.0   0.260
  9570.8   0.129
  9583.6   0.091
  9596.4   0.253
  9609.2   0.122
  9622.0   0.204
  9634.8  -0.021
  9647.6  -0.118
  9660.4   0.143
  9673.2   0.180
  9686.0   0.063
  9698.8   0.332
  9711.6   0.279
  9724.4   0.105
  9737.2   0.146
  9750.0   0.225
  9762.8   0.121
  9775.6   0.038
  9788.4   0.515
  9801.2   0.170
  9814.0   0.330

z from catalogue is 0.853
